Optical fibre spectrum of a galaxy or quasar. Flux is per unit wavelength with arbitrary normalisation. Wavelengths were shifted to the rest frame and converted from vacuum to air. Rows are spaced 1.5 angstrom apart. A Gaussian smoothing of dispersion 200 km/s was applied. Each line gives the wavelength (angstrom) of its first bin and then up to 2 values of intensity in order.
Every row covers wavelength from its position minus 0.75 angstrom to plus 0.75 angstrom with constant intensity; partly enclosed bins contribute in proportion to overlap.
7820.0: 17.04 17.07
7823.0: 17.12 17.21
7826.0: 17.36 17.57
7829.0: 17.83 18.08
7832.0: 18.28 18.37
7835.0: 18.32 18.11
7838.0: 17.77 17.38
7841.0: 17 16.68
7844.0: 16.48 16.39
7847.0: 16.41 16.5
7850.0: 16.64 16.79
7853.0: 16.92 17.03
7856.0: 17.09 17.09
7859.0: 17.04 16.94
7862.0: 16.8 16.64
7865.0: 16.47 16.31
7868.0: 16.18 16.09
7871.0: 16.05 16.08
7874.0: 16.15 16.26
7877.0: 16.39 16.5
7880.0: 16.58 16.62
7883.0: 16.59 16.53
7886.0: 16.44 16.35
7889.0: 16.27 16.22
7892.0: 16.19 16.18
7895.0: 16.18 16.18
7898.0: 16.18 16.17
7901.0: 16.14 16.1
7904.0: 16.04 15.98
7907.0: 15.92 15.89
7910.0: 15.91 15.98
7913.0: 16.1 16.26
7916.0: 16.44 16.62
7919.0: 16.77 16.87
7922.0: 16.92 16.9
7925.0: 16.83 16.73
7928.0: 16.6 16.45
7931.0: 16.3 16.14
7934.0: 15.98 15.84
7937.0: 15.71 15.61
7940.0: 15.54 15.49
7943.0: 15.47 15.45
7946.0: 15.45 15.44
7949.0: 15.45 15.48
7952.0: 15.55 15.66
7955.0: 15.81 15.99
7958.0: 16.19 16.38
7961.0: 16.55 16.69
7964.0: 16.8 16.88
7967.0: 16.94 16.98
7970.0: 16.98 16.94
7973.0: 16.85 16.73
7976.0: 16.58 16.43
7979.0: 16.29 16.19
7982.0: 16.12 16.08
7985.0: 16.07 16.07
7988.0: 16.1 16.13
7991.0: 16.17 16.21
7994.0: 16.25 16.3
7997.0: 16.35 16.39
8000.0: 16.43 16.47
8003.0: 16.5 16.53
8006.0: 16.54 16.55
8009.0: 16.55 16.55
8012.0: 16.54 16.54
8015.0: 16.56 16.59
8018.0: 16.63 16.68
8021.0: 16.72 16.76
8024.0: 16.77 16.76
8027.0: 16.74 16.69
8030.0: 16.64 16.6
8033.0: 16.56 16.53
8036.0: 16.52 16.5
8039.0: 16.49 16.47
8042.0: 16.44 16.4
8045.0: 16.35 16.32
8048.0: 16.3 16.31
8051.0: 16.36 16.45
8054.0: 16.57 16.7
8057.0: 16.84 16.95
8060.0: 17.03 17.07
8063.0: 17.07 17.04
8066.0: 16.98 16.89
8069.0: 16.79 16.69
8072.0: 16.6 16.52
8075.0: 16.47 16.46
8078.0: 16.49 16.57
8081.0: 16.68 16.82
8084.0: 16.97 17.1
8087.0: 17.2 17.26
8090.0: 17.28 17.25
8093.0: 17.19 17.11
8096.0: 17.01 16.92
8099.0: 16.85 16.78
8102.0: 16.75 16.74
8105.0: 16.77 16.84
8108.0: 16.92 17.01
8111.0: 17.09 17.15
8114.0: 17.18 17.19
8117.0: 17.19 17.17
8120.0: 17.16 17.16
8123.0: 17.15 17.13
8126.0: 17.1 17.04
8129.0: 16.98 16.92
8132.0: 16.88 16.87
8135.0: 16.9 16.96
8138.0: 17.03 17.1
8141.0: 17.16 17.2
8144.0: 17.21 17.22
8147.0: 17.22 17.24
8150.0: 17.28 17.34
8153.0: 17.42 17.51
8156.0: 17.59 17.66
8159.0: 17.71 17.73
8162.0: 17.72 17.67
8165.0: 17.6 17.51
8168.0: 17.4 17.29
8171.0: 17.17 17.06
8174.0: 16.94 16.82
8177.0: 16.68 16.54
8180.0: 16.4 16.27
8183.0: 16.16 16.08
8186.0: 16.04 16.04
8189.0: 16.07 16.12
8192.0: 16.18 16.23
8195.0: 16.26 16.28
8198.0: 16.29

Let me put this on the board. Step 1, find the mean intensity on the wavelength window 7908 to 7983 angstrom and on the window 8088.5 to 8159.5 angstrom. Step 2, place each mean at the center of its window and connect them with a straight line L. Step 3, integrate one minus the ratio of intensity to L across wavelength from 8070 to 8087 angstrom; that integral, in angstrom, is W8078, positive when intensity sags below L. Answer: 0.2 angstrom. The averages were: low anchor 16.2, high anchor 17.1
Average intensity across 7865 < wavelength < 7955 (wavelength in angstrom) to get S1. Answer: 16.1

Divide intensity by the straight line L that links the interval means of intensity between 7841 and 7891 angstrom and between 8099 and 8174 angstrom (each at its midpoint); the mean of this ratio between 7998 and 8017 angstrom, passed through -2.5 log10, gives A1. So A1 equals 0.023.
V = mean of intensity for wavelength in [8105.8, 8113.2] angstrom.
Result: 17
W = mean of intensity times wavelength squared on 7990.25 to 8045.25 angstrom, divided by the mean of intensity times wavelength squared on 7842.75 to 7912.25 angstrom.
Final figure 1.0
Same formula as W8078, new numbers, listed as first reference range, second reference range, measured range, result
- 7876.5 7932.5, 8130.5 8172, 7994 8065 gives 1.1 angstrom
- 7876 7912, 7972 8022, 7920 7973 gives 0.4 angstrom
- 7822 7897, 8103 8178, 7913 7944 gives 1.2 angstrom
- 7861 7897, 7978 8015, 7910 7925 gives -0.2 angstrom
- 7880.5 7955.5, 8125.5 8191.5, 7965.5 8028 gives -0.4 angstrom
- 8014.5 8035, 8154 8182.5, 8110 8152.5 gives -0.1 angstrom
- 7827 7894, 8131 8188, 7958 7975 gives 0.1 angstrom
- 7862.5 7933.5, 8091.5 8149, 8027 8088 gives 0.6 angstrom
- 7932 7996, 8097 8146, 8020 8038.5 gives -0.2 angstrom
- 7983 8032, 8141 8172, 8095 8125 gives 0.2 angstrom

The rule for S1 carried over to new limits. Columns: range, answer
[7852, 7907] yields 16.4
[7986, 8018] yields 16.4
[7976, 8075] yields 16.5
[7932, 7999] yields 16.1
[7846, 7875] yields 16.6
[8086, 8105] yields 17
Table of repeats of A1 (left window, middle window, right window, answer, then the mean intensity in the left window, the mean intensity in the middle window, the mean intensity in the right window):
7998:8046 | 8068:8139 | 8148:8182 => 0.00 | 16.6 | 16.9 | 17.2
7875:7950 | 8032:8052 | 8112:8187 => 0.02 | 16.2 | 16.4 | 17.1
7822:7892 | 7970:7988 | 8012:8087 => 0.02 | 16.9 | 16.4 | 16.7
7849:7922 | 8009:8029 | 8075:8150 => 0.01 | 16.4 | 16.7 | 17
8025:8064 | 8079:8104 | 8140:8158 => 0.00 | 16.6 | 17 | 17.3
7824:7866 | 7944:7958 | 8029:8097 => 0.09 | 17.2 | 15.6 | 16.7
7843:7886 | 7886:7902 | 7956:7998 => 0.02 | 16.6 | 16.2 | 16.4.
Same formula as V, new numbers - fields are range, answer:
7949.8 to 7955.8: 15.6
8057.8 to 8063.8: 17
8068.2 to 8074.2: 16.7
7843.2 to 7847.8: 16.4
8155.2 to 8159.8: 17.7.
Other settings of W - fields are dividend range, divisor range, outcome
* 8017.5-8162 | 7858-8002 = 1.08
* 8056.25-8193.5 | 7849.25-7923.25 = 1.10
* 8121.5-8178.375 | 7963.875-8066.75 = 1.08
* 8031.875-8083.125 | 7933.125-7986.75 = 1.06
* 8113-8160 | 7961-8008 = 1.08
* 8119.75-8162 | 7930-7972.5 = 1.12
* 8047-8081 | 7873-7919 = 1.07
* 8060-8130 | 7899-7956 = 1.10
